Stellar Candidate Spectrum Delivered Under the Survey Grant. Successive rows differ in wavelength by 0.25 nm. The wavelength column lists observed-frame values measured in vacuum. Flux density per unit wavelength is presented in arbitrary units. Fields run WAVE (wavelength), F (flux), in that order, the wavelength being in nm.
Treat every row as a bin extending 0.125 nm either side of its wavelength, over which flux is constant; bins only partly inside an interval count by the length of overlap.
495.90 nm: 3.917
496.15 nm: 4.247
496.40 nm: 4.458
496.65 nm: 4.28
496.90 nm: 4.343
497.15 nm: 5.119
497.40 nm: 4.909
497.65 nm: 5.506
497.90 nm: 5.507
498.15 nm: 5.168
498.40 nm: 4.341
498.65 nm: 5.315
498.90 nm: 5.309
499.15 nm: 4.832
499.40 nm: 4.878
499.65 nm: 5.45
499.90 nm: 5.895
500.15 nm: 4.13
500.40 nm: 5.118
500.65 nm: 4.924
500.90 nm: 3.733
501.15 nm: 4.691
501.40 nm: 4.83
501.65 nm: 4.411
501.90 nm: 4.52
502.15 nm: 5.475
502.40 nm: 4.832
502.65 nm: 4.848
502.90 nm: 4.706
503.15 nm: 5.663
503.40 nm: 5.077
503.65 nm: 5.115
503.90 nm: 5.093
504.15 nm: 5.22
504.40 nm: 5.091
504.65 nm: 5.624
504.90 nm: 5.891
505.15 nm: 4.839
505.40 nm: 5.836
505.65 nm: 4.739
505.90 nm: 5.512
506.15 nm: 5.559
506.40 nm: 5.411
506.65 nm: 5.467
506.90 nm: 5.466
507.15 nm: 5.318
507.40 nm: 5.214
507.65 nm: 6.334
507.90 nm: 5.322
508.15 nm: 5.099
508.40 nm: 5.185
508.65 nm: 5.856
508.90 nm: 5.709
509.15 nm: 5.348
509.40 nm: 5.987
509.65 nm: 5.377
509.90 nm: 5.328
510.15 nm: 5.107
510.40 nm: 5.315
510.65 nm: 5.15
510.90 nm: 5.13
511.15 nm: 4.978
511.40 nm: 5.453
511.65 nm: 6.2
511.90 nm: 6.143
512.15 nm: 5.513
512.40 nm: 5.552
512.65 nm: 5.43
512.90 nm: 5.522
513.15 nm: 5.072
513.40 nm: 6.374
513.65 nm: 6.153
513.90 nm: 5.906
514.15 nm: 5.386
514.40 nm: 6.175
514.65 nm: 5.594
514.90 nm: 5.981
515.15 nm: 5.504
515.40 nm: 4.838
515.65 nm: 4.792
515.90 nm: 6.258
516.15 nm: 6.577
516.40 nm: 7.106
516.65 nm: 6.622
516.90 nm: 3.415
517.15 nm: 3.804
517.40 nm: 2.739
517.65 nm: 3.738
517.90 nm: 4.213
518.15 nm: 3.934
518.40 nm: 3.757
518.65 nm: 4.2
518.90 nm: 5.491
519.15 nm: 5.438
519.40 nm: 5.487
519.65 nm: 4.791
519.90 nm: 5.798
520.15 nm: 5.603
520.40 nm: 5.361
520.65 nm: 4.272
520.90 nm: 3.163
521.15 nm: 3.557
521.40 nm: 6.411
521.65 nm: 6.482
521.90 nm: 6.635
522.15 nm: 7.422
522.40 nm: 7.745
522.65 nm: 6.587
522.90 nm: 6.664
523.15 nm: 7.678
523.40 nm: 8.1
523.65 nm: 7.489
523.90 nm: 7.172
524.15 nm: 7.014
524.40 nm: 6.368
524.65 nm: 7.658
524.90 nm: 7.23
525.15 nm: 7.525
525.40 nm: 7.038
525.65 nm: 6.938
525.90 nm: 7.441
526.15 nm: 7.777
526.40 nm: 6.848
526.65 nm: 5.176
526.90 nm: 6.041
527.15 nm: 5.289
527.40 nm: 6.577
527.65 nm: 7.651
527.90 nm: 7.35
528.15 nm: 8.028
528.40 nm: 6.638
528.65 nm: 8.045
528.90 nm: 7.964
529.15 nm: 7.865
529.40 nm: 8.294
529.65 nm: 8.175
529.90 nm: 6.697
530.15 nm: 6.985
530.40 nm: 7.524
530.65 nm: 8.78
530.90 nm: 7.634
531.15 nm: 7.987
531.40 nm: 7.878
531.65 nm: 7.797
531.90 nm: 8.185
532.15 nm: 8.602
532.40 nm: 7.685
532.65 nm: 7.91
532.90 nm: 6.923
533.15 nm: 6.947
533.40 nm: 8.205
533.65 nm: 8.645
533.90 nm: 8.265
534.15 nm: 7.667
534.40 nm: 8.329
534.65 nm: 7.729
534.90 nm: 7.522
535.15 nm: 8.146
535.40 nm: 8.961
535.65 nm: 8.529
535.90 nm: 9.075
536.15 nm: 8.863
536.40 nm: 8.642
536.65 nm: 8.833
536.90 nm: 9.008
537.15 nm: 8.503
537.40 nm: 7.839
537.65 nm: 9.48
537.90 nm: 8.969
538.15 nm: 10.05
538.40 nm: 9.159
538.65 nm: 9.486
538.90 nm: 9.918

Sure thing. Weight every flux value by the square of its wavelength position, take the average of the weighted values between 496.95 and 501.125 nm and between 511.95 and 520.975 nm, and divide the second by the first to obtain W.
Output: 1.11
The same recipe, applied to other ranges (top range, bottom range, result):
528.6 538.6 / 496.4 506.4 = 1.85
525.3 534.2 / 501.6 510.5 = 1.54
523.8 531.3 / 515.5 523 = 1.42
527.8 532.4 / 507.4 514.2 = 1.51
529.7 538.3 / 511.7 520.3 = 1.67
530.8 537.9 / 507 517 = 1.60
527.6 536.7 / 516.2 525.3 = 1.44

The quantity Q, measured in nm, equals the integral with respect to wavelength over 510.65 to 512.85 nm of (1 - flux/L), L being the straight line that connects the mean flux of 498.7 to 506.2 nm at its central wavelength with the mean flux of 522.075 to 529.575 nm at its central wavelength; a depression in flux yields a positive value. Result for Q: 0.14 nm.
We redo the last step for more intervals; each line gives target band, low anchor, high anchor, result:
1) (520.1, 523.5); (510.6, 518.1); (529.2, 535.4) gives 0.166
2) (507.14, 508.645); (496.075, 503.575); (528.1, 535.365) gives 0.048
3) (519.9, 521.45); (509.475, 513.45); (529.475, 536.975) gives 0.432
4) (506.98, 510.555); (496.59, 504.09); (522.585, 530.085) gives 0.129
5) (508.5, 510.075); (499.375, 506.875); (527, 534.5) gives 0.025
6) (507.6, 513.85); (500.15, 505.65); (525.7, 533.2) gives 0.187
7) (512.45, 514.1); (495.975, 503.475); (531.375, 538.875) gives 0.137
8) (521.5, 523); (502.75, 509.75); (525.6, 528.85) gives -0.080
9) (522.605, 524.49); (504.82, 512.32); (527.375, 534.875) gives -0.047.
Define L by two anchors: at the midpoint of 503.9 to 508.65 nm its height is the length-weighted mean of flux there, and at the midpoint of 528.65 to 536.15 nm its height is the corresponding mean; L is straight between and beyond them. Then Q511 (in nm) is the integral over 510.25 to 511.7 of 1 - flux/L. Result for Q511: 0.134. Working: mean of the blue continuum 5.4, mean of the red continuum 7.98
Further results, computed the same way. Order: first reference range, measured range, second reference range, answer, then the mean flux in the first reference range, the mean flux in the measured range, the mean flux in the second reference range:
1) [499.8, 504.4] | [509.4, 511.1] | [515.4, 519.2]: -0.15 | 4.9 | 5.28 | 4.79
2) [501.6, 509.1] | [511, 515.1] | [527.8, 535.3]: 0.22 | 5.29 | 5.71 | 7.82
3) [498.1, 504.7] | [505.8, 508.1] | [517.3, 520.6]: -0.30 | 4.96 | 5.5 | 4.66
